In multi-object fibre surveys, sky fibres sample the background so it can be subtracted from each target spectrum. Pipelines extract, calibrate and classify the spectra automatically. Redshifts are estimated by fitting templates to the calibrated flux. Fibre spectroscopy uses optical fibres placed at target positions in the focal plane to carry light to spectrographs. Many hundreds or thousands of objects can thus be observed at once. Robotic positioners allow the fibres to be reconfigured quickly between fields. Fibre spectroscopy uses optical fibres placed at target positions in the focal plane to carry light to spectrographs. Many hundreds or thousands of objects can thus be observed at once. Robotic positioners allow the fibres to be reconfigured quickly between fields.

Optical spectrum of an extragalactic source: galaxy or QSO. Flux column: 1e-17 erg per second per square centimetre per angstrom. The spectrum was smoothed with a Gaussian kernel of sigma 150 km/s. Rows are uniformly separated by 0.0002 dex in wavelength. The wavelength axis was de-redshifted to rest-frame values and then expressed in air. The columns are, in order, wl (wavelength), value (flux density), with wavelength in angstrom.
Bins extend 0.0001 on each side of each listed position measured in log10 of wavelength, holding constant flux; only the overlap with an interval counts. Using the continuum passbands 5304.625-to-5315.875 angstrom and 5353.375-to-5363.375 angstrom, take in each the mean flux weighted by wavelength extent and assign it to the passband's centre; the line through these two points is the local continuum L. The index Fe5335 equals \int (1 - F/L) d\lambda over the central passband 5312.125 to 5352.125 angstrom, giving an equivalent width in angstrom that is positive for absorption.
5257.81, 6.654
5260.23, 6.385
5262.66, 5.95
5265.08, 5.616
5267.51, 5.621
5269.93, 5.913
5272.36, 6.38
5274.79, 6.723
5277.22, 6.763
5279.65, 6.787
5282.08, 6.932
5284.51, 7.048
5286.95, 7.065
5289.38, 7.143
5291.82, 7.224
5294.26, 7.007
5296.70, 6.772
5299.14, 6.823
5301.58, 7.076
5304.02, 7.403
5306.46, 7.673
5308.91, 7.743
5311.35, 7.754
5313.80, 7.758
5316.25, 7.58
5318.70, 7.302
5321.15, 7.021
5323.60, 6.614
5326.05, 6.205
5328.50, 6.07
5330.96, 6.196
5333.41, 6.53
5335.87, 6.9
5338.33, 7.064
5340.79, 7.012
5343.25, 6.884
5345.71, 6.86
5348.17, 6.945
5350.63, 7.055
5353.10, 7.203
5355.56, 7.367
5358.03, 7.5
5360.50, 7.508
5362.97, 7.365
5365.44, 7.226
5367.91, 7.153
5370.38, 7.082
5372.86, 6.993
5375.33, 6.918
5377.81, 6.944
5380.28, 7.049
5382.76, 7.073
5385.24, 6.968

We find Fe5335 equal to 3.6 angstrom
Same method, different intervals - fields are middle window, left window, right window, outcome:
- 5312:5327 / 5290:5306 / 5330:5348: -0.4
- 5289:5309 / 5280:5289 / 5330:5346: -0.7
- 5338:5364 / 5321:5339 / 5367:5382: -1.5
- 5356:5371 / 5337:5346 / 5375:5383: -0.7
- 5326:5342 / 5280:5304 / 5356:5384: 1.1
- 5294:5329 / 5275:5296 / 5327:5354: -1.3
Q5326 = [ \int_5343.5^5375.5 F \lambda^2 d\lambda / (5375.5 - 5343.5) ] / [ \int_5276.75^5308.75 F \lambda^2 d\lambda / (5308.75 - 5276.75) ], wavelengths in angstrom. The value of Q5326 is 1.04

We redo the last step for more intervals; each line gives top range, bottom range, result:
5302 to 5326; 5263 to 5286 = 1.16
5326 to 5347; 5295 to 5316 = 0.91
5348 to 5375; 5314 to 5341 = 1.08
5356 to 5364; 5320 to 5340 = 1.14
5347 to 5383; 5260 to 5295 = 1.13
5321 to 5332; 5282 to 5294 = 0.91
